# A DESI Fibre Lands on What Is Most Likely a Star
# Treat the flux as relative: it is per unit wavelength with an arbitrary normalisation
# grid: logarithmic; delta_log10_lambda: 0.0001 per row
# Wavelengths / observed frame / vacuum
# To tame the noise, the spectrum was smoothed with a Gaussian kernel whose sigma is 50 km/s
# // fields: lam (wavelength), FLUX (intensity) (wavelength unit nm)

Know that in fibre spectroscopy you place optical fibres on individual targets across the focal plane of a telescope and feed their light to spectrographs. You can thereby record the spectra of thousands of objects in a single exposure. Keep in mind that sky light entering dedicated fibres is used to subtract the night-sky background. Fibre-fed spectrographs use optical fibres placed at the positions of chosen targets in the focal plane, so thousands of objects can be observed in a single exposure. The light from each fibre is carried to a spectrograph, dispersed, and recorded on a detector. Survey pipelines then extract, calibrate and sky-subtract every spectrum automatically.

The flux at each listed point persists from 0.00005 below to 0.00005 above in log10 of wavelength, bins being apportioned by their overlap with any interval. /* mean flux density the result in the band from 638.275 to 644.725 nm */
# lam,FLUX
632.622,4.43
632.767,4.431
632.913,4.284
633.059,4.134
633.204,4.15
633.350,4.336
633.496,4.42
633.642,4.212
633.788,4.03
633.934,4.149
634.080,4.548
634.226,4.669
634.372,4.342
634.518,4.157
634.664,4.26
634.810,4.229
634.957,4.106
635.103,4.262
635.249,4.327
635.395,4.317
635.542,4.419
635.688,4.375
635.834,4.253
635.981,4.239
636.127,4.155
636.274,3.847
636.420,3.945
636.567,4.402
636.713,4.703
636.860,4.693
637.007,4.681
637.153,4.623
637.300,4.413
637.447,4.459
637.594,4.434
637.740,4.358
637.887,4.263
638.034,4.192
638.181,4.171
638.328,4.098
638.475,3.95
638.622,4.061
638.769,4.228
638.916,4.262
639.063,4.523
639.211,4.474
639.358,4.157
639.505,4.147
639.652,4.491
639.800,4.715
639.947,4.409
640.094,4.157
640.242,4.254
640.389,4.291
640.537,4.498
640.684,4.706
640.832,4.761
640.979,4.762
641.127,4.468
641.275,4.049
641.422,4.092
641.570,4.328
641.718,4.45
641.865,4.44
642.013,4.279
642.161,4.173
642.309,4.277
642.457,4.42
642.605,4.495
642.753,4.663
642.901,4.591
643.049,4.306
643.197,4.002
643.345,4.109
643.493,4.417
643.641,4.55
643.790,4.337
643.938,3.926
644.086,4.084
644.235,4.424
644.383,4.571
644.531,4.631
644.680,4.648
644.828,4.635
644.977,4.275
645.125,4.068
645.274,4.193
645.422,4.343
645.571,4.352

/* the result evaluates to 4.36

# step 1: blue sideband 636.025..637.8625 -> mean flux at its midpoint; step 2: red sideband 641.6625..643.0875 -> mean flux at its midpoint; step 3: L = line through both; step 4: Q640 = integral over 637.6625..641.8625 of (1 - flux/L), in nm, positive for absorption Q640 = 0.06 nm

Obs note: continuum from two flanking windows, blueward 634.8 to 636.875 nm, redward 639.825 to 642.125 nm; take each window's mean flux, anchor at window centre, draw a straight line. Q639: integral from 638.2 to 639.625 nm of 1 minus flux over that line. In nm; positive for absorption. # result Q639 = 0.04 nm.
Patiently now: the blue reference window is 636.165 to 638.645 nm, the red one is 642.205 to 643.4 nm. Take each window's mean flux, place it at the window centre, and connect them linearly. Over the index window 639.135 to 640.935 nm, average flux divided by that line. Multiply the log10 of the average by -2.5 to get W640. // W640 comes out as -0.023 mag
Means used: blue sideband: 4.31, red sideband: 4.36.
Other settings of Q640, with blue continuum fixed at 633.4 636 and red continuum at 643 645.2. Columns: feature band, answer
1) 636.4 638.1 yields -0.056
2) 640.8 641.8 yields -0.019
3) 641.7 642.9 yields -0.023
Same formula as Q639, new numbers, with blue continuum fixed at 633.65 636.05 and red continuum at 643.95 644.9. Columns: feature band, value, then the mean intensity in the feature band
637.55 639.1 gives 0.047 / 4.22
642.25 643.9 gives 0.025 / 4.37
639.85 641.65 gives -0.003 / 4.4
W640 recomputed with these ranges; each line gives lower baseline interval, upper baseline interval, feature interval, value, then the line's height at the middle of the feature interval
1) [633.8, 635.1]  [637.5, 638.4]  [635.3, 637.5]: -0.02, 4.27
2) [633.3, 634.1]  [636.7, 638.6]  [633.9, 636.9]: 0.00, 4.31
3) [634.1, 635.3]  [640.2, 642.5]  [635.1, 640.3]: 0.01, 4.34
